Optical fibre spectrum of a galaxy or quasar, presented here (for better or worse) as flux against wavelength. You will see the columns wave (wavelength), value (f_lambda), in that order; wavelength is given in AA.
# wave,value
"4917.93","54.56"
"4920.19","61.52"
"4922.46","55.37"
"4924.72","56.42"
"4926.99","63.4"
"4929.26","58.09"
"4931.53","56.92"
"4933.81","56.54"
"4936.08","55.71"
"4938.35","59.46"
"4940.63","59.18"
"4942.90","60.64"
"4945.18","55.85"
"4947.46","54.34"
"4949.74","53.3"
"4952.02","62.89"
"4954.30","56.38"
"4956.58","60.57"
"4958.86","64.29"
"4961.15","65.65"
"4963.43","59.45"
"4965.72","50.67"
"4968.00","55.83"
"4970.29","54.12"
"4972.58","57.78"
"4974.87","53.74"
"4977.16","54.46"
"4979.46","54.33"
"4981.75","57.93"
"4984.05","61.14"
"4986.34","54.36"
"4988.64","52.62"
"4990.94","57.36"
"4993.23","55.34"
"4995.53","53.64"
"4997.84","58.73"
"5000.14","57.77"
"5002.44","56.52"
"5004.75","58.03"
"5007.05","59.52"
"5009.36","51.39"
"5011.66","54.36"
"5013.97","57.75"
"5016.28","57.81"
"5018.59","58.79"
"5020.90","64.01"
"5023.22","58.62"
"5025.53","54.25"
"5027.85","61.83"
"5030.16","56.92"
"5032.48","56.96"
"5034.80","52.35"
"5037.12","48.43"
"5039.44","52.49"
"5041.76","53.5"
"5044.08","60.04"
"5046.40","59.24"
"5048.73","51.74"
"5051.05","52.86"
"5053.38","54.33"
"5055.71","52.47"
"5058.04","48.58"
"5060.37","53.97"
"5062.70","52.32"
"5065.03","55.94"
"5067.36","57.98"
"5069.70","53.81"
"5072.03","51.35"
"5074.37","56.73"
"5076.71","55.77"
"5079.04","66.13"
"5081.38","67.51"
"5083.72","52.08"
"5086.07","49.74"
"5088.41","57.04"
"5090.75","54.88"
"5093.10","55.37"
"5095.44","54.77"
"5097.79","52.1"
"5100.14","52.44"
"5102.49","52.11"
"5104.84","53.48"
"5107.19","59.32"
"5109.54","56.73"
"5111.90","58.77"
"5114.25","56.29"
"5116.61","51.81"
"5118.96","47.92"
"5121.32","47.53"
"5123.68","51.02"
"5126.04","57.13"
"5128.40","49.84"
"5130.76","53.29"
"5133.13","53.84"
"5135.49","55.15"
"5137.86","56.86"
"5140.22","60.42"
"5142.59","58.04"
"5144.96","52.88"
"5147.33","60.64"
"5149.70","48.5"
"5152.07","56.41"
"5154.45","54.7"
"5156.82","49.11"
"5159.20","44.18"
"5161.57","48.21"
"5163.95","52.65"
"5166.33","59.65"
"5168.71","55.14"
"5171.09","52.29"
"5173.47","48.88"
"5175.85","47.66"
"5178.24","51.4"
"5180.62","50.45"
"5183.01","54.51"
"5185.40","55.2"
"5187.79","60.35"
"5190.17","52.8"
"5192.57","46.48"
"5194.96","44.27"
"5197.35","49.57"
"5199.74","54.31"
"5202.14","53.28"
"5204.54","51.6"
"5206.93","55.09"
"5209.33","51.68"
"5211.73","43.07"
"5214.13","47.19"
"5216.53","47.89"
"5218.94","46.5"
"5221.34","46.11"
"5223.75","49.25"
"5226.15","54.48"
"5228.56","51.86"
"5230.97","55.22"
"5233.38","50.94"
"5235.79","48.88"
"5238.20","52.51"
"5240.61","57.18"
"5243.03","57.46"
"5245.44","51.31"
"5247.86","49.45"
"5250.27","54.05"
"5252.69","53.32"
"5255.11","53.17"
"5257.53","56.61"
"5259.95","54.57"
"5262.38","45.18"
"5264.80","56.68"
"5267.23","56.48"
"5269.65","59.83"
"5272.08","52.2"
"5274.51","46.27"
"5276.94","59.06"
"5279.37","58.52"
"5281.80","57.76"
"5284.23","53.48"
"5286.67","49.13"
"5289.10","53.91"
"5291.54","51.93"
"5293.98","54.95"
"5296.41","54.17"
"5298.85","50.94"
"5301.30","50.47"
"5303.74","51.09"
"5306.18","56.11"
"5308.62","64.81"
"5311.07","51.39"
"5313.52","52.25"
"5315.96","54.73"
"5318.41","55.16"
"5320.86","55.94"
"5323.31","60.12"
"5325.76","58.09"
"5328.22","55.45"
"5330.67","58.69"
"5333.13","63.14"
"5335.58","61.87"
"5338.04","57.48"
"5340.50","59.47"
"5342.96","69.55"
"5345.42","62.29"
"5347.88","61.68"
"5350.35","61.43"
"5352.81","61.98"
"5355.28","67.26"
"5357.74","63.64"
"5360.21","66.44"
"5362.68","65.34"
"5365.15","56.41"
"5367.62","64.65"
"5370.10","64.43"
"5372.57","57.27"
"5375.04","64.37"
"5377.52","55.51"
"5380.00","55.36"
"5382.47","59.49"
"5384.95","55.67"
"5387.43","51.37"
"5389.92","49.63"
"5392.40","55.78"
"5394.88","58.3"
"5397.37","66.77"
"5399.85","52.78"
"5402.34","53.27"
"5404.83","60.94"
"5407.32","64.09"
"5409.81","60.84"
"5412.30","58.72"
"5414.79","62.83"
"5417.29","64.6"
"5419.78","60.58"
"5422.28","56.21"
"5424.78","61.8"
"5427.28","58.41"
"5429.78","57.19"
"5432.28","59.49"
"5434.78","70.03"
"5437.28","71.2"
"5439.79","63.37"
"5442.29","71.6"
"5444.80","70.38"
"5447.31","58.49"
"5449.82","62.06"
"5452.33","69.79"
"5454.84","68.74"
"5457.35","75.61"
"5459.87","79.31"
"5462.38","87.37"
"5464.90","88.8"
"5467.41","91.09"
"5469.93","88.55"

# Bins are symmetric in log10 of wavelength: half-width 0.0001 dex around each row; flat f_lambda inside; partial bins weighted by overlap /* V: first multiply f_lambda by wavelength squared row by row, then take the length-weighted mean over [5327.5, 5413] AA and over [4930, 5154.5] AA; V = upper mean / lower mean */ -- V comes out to 1.2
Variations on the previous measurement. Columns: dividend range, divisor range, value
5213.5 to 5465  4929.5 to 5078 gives 1.19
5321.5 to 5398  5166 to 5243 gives 1.24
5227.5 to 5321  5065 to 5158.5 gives 1.05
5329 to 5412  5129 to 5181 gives 1.23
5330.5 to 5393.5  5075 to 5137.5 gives 1.22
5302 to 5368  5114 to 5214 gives 1.22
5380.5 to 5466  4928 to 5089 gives 1.32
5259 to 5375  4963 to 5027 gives 1.16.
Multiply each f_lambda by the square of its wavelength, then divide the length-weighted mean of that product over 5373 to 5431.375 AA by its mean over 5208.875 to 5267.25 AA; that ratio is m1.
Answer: 1.21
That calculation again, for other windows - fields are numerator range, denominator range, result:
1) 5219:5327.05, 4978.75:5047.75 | 1.05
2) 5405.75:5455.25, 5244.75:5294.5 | 1.25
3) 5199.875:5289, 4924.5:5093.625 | 1.02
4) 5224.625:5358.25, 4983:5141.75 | 1.10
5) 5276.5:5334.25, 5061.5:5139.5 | 1.09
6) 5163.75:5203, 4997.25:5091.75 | 0.99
